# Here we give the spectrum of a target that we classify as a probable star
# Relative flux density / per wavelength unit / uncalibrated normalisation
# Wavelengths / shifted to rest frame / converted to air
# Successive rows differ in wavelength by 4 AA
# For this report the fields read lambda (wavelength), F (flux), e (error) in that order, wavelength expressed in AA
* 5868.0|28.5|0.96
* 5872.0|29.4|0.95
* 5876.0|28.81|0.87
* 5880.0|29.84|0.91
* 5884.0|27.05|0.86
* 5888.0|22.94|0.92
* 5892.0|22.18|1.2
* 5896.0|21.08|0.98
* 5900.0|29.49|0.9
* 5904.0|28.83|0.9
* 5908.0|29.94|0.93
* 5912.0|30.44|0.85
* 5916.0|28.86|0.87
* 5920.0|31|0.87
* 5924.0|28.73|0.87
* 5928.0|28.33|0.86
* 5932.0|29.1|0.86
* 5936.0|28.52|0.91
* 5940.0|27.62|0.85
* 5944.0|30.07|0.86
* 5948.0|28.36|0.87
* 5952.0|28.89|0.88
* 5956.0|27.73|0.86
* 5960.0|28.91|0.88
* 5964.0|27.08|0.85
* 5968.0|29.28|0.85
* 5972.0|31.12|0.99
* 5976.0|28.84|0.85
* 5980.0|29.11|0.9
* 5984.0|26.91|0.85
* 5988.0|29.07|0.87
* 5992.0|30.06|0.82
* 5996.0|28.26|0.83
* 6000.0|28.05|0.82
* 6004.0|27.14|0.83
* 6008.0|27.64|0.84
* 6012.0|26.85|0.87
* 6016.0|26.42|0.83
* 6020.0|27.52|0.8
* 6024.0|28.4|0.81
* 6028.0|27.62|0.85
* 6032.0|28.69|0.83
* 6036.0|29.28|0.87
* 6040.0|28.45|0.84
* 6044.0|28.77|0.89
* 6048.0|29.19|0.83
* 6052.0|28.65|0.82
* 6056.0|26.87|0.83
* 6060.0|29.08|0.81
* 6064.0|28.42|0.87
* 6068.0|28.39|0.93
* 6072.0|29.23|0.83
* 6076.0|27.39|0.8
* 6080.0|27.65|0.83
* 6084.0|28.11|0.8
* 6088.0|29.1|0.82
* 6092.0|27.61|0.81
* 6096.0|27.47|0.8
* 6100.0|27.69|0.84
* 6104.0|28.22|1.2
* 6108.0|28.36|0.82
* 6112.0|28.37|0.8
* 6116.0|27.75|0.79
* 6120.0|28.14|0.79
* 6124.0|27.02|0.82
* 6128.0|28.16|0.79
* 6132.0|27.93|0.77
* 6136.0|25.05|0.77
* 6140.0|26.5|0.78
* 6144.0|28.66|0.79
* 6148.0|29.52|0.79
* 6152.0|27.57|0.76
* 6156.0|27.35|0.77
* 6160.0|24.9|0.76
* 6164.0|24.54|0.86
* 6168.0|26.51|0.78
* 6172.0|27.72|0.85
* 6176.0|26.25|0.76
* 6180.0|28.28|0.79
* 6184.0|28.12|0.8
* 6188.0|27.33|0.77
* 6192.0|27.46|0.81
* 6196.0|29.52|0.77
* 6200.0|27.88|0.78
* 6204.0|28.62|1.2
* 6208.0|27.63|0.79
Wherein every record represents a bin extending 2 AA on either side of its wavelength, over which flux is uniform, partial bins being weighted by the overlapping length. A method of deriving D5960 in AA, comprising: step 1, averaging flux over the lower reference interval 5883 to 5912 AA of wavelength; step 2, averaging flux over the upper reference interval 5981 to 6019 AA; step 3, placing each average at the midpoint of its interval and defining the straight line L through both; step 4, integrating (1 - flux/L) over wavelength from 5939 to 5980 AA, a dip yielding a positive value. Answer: -2.47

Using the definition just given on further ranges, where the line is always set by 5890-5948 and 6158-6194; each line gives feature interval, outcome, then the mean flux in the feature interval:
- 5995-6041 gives -0.34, 27.8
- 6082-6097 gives -0.47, 28.1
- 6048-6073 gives -0.97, 28.5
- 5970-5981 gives -0.74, 29.7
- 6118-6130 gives -0.31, 27.8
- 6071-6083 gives -0.30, 28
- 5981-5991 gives -0.18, 28.3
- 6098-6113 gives -0.54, 28.1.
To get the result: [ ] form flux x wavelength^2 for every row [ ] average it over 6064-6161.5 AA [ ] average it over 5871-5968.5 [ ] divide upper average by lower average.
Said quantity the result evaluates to 1.06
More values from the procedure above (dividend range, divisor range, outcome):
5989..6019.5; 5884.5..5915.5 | 1.08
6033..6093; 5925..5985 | 1.03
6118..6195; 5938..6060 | 1.01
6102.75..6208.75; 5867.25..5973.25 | 1.05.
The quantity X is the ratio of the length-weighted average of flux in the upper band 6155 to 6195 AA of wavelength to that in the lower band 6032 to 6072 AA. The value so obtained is 0.94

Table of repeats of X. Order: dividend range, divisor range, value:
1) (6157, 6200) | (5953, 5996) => 0.94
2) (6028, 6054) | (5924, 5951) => 1.00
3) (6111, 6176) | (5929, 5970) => 0.95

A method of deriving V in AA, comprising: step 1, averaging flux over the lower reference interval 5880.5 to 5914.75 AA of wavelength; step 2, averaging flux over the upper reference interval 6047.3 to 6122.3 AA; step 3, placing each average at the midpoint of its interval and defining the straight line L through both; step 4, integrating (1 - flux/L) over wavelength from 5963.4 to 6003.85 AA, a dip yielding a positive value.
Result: -2.1 AA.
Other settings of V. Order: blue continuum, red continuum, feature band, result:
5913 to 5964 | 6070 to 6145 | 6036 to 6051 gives -0.4 AA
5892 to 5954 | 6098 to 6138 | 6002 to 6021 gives 0.7 AA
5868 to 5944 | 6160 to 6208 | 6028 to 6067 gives -1.2 AA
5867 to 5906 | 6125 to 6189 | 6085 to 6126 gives -1.4 AA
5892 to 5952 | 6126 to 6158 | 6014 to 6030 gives 0.3 AA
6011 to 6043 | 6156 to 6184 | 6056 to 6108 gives -1.4 AA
